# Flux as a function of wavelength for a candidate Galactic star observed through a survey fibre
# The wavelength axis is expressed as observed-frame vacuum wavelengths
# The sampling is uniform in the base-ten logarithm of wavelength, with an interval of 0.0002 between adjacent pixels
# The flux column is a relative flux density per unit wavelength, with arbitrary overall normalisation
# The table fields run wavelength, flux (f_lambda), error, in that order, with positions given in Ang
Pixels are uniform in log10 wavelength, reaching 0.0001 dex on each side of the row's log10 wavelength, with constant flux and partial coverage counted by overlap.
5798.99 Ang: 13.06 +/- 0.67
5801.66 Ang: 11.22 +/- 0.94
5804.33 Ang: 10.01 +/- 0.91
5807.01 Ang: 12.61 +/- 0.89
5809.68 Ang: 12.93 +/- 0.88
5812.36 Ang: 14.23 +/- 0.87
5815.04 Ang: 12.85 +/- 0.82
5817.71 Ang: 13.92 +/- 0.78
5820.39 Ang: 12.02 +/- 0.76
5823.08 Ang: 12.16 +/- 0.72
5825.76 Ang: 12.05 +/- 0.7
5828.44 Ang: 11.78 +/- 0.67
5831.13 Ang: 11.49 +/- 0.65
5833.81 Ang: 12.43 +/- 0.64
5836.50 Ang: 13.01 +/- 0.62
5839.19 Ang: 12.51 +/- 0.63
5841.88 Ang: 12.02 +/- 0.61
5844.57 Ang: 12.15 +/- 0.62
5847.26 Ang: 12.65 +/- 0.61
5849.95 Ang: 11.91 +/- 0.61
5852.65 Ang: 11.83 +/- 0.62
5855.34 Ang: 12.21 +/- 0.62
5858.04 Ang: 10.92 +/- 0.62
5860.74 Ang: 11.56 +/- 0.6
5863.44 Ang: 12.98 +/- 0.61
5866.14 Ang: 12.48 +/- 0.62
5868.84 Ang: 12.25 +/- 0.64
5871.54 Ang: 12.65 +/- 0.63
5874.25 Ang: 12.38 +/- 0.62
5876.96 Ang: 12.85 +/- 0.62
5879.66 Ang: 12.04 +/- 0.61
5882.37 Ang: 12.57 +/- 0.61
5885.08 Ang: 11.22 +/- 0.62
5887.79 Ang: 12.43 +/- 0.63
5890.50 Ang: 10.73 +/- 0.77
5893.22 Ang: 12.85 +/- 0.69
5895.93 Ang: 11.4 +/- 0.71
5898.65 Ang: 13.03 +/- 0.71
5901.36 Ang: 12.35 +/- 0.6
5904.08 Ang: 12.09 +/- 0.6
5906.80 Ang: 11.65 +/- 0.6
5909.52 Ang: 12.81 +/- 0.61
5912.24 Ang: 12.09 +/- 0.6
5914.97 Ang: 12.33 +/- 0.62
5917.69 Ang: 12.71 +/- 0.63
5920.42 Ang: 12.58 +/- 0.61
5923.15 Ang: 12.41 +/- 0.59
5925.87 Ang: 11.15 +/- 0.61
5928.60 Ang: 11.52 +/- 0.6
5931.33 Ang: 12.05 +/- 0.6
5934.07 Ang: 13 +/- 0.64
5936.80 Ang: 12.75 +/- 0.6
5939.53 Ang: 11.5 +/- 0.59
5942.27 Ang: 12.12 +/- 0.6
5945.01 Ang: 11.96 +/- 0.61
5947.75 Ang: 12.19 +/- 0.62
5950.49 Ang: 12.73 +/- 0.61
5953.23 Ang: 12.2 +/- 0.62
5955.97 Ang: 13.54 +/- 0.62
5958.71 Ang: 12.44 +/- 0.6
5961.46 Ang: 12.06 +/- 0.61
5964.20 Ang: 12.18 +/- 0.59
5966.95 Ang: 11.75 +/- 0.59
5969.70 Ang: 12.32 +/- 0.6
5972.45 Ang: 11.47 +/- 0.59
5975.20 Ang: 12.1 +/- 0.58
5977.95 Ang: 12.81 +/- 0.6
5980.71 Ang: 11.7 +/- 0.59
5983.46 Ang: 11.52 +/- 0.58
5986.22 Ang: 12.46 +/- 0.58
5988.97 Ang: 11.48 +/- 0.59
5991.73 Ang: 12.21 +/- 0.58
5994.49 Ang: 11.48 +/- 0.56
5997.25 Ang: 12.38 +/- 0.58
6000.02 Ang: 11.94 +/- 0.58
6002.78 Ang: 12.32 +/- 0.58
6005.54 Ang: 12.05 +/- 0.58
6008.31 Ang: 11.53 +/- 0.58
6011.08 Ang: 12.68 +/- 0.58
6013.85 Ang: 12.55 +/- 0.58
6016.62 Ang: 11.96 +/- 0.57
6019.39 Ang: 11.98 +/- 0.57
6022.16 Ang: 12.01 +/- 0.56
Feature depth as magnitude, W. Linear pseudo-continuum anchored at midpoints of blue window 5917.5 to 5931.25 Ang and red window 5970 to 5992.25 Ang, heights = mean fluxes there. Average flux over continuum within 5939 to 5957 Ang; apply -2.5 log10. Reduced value -0.03 mag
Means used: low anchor 12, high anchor 12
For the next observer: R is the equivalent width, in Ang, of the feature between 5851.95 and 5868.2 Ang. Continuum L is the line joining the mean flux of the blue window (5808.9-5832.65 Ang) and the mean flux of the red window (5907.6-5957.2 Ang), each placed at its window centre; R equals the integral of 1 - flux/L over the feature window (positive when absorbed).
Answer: 0.6 Ang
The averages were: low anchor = 12.6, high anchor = 12.3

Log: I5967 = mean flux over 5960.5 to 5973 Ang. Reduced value 12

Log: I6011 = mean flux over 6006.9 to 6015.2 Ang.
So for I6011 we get 12.2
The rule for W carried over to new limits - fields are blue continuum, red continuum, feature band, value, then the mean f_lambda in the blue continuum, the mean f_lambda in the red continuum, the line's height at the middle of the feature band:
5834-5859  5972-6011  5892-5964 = -0.02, 12.2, 12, 12.1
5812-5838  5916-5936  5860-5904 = 0.01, 12.5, 12.2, 12.4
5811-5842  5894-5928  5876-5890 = 0.02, 12.6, 12.2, 12.3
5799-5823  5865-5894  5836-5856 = 0.01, 12.5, 12.2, 12.3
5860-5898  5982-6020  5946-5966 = -0.03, 12.2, 12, 12.1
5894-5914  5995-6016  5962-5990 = 0.02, 12.2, 12.2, 12.2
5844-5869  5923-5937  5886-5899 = 0.01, 12.1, 12.1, 12.1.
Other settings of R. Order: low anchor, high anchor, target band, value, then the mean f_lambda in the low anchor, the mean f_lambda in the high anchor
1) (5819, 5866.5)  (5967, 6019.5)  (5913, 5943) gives -0.29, 12.1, 12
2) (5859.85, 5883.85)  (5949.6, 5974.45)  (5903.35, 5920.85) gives 0.07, 12.4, 12.3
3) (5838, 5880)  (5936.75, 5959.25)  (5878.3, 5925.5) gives 0.44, 12.2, 12.4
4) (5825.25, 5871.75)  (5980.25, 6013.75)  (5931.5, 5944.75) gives -0.24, 12.2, 12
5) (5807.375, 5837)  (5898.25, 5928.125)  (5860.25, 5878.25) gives -0.10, 12.6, 12.2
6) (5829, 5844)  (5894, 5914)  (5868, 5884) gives -0.27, 12.3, 12.2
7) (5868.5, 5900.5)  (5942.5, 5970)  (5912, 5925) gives -0.15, 12.2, 12.3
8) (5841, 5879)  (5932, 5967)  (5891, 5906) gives 0.05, 12.2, 12.4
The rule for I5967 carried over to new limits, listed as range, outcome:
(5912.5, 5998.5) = 12.2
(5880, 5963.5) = 12.2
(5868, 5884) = 12.4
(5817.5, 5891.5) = 12.2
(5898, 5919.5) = 12.4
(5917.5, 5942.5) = 12.2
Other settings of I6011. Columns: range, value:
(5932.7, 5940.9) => 12.4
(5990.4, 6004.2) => 12.1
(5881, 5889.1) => 12.1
